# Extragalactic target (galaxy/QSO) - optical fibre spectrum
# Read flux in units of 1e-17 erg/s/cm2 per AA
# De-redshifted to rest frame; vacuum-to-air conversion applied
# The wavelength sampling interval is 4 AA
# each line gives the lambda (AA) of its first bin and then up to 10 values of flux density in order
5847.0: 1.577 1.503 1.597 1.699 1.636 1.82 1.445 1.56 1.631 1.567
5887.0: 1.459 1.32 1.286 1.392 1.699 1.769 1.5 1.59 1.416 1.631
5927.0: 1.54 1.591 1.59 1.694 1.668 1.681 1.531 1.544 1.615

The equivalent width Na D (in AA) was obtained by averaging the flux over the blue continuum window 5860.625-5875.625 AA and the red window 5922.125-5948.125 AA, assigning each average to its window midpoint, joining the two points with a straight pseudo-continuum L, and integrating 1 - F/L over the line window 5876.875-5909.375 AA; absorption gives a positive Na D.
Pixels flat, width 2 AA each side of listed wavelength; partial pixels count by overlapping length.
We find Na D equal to 2.2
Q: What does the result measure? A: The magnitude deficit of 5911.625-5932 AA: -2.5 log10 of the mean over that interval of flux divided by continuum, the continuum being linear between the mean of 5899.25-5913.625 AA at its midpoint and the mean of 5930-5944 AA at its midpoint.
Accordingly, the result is 0.06 mag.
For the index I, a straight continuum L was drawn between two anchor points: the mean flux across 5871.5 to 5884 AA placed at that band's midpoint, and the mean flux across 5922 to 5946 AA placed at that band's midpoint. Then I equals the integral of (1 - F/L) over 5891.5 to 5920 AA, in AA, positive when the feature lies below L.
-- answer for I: 1.4 AA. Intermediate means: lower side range 1.57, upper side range 1.62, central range 1.51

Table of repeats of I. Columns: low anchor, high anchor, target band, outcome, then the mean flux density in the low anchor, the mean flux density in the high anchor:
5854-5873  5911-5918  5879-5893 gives 1.1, 1.64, 1.54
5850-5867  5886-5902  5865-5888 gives -1.2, 1.64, 1.38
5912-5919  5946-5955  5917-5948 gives -0.9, 1.53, 1.58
